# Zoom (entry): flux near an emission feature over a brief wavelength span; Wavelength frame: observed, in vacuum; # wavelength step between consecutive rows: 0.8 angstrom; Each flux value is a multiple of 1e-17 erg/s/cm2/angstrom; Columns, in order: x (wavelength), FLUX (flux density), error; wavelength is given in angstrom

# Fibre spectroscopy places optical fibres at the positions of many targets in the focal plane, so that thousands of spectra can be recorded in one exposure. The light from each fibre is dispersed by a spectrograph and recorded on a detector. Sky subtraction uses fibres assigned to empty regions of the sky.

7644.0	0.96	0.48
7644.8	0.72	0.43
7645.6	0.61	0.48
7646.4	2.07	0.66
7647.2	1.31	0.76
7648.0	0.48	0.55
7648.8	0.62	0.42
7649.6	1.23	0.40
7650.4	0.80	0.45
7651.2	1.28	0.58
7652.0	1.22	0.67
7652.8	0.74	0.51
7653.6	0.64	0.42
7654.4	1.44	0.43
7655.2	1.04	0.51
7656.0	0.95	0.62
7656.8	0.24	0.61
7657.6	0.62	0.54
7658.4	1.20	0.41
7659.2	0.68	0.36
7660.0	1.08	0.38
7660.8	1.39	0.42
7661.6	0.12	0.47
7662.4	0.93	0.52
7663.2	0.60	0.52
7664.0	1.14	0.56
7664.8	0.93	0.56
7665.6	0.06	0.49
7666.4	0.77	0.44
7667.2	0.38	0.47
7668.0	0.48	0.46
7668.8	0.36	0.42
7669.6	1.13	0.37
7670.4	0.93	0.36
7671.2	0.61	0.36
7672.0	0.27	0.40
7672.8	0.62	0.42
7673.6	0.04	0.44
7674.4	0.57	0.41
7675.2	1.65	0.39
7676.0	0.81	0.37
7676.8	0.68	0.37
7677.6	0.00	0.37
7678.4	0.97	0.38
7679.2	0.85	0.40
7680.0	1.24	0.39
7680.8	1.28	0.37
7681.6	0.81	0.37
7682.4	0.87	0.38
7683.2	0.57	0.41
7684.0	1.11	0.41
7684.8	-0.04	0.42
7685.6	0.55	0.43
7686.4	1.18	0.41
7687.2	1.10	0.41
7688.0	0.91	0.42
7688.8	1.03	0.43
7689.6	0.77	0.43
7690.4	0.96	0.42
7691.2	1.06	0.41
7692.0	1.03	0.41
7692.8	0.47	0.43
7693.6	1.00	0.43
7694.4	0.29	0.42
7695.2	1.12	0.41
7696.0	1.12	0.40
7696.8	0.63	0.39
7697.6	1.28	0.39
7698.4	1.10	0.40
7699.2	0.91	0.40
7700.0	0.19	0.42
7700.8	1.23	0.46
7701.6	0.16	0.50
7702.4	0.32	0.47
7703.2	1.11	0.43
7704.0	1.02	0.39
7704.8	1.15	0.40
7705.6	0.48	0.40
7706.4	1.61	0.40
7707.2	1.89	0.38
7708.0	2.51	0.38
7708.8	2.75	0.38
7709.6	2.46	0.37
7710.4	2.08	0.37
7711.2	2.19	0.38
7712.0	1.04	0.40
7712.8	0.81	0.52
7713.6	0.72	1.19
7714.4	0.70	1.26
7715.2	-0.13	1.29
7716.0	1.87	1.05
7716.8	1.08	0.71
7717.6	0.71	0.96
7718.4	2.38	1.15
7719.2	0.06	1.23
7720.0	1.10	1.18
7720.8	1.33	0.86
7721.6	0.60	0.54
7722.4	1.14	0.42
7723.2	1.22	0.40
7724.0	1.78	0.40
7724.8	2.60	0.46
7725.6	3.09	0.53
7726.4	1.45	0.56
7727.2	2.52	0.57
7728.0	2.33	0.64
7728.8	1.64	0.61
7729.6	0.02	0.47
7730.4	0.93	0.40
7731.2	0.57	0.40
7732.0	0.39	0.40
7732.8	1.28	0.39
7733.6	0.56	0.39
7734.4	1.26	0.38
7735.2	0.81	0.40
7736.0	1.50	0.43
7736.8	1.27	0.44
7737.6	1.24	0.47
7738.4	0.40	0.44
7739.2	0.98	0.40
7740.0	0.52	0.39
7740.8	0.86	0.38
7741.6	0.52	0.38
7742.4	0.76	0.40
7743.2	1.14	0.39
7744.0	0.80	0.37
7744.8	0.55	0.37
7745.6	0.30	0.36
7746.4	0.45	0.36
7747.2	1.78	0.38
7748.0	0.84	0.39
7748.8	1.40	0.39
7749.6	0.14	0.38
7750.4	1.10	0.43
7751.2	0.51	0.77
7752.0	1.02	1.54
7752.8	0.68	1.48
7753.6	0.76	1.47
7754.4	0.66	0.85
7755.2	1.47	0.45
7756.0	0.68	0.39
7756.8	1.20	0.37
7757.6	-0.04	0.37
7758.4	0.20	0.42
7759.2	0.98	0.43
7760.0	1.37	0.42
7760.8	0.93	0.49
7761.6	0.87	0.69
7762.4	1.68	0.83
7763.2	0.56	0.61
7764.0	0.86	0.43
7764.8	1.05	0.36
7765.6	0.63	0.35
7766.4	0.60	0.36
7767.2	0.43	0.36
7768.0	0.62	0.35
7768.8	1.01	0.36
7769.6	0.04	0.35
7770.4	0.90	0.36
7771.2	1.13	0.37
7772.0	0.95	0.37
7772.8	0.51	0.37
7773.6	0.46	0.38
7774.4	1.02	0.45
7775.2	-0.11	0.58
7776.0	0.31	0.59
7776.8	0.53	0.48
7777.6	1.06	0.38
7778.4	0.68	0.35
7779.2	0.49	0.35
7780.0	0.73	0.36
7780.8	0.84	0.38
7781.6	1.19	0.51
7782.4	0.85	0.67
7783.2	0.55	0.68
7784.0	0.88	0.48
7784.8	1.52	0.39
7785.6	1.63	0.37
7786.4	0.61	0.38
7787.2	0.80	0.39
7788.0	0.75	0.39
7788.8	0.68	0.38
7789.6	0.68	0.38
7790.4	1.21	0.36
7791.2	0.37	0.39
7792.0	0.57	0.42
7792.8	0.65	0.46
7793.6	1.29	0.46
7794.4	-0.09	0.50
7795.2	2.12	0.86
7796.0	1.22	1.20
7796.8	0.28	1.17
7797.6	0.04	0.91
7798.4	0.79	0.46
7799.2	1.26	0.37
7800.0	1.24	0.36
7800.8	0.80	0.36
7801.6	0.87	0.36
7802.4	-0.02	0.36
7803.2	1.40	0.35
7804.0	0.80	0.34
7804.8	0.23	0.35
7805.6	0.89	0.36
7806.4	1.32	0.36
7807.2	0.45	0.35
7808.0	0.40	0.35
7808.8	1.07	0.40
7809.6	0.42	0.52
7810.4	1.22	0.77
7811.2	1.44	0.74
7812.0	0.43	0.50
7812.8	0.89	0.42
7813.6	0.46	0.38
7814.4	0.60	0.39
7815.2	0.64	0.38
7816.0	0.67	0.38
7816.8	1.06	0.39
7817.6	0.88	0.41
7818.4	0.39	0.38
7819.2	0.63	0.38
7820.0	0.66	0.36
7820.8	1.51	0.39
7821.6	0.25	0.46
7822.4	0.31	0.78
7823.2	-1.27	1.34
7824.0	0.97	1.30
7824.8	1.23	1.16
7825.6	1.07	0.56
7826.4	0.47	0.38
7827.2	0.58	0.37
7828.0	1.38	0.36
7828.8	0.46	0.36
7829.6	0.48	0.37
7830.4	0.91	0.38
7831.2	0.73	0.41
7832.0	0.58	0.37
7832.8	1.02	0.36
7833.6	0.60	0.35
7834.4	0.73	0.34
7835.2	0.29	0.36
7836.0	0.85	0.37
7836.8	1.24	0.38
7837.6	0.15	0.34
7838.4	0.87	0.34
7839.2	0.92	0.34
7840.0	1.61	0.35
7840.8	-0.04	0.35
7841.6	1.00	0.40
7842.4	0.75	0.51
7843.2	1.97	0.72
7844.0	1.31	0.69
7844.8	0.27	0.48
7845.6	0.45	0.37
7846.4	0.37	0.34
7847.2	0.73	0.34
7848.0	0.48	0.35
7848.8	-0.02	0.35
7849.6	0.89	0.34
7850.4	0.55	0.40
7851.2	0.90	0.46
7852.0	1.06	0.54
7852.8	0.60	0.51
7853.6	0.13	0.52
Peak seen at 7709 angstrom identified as [S II] 6716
